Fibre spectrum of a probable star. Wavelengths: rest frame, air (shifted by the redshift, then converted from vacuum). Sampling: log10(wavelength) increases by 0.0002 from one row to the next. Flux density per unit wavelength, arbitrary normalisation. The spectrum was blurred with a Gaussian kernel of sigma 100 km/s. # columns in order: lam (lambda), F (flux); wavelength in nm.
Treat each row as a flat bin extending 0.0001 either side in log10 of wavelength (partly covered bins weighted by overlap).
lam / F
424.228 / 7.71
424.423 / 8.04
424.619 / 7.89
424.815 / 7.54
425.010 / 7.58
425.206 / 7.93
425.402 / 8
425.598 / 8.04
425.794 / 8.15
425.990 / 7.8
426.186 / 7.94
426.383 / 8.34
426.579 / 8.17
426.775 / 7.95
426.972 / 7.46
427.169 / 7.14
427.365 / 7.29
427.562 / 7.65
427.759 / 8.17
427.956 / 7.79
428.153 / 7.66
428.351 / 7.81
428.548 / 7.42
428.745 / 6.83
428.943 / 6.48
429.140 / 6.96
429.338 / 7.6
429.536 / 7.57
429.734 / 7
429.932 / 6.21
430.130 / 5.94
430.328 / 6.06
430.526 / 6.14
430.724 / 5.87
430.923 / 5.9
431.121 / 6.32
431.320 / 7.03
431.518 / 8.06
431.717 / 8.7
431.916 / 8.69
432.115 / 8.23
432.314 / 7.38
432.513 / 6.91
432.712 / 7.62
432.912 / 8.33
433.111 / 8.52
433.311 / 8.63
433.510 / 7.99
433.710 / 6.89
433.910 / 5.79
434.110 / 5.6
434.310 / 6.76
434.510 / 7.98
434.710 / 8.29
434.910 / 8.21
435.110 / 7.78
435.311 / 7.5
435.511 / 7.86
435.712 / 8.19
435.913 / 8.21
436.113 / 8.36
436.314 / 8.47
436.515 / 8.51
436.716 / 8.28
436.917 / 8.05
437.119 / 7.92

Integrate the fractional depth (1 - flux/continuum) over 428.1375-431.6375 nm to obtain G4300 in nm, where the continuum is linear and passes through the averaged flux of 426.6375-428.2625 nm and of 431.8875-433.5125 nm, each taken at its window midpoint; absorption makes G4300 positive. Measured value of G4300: 0.447 nm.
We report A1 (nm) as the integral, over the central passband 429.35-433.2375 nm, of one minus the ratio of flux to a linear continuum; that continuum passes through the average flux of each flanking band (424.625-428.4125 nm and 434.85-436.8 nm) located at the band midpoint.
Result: 0.379 nm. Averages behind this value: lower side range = 7.81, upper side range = 8.14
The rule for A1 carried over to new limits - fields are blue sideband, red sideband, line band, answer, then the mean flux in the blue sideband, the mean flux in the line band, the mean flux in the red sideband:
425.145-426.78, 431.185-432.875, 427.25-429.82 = 0.18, 8.04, 7.4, 7.81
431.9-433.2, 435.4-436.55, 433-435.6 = 0.18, 7.9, 7.53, 8.25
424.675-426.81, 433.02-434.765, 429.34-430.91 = 0.24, 7.95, 6.44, 7.35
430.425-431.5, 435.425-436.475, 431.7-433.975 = -0.24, 6.39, 7.8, 8.24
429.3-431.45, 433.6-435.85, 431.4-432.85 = -0.23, 6.51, 7.94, 7.37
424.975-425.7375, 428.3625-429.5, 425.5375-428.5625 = -0.10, 7.92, 7.81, 7.15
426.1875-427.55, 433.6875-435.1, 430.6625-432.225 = 0.00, 7.74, 7.39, 7.13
